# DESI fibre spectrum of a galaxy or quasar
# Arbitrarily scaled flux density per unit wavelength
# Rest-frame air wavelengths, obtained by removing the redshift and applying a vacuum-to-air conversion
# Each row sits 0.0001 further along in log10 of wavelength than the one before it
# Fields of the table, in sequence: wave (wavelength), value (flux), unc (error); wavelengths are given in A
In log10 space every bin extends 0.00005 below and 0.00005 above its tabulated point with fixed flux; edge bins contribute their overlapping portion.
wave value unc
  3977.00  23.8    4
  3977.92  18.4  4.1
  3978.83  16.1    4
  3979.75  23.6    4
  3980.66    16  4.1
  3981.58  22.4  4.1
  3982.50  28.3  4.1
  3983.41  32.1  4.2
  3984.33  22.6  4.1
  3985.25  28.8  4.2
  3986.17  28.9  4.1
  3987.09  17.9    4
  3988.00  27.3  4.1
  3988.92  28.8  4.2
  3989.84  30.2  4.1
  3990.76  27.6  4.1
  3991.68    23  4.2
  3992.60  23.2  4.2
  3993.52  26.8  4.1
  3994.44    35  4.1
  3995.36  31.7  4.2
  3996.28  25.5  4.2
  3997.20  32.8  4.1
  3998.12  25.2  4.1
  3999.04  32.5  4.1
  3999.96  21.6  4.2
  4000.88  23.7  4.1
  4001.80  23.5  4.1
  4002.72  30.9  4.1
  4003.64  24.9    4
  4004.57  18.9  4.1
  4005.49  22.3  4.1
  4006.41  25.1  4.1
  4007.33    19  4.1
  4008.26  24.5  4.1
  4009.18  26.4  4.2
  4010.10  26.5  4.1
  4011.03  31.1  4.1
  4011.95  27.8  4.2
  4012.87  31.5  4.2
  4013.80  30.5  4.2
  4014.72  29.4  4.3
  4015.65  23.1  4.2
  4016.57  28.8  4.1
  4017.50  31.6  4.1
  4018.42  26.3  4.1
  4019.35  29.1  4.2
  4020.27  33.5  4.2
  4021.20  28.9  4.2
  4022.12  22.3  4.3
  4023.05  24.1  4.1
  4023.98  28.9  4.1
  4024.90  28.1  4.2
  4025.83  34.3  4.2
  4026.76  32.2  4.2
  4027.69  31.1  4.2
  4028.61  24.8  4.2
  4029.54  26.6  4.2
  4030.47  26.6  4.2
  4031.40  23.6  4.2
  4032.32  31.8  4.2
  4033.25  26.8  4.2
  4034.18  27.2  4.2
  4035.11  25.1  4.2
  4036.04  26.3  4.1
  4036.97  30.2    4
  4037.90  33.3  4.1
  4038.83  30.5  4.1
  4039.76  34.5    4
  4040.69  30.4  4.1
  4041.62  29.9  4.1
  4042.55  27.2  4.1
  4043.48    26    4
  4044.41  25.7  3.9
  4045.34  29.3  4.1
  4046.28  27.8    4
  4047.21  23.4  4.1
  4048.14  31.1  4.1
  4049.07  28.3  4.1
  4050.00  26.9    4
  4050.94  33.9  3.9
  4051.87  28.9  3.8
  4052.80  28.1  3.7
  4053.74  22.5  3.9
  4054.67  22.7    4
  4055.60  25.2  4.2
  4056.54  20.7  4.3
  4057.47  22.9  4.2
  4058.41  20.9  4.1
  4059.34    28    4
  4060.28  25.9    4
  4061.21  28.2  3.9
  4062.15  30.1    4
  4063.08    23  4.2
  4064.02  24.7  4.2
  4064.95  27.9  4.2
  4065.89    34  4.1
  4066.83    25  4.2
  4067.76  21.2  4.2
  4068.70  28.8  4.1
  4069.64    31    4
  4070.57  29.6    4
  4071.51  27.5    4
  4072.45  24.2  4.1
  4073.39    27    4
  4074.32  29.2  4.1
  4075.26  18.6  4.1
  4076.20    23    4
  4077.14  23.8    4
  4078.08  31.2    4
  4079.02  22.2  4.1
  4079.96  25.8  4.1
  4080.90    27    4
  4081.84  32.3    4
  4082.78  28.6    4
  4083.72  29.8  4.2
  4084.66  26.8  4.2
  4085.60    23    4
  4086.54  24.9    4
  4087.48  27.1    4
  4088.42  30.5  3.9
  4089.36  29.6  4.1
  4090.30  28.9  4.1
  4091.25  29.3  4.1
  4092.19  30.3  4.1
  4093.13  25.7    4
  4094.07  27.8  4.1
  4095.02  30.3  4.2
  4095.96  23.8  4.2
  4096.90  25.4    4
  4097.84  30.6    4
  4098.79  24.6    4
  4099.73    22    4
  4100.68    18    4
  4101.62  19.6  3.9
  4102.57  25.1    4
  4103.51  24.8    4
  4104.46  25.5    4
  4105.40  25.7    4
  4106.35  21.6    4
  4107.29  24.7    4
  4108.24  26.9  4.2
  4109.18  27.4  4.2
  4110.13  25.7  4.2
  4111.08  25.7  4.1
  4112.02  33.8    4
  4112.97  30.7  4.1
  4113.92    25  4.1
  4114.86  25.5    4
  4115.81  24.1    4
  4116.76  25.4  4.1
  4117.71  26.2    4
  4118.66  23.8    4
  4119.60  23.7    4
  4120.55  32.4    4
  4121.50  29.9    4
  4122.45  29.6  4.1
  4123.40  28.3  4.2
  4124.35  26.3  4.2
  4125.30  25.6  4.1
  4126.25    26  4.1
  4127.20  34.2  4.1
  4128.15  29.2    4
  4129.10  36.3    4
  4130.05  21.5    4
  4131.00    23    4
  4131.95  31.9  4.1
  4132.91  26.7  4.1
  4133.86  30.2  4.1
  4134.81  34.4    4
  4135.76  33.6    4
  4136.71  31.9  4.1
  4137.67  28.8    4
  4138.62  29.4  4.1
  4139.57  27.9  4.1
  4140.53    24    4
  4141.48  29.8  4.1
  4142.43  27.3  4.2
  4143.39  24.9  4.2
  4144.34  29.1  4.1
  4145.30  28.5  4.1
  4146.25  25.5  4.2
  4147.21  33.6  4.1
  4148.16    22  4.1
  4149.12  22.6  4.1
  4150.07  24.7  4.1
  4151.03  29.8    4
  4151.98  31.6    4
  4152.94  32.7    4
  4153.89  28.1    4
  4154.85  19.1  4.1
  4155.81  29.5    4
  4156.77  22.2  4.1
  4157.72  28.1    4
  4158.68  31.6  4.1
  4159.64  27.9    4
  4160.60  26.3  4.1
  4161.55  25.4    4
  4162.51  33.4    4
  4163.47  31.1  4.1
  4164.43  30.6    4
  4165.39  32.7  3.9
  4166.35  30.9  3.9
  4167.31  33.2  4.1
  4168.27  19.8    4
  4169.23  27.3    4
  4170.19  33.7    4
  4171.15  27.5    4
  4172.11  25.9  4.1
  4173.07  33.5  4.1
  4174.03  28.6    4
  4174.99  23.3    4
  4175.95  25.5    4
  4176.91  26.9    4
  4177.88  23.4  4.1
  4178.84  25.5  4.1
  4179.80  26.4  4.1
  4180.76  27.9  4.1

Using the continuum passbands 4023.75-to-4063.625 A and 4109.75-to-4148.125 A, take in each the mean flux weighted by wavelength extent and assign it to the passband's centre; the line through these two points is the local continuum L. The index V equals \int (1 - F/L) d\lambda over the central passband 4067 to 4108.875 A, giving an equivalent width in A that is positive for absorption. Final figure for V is 2.6 A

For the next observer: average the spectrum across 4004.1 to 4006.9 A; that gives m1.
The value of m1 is 22.1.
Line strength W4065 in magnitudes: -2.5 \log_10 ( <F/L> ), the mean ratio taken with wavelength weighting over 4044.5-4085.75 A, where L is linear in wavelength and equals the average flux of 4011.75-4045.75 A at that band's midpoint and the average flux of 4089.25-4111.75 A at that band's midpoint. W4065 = 0.02 mag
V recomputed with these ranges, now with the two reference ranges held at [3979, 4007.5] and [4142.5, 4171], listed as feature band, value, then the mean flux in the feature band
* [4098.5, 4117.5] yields 1.6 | 25.1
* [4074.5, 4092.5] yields 0.1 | 27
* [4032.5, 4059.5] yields -0.9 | 27.4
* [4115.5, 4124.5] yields 0.2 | 27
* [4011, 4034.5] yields -2.0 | 28.4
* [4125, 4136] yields -0.6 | 29.4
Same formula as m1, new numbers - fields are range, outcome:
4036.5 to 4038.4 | 31.7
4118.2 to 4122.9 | 27.9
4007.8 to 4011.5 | 27.2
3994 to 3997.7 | 31.2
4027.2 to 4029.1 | 28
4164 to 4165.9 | 31.6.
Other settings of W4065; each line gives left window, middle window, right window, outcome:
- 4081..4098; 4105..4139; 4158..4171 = 0.03 mag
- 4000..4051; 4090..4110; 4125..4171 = 0.10 mag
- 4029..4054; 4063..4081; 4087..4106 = 0.03 mag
